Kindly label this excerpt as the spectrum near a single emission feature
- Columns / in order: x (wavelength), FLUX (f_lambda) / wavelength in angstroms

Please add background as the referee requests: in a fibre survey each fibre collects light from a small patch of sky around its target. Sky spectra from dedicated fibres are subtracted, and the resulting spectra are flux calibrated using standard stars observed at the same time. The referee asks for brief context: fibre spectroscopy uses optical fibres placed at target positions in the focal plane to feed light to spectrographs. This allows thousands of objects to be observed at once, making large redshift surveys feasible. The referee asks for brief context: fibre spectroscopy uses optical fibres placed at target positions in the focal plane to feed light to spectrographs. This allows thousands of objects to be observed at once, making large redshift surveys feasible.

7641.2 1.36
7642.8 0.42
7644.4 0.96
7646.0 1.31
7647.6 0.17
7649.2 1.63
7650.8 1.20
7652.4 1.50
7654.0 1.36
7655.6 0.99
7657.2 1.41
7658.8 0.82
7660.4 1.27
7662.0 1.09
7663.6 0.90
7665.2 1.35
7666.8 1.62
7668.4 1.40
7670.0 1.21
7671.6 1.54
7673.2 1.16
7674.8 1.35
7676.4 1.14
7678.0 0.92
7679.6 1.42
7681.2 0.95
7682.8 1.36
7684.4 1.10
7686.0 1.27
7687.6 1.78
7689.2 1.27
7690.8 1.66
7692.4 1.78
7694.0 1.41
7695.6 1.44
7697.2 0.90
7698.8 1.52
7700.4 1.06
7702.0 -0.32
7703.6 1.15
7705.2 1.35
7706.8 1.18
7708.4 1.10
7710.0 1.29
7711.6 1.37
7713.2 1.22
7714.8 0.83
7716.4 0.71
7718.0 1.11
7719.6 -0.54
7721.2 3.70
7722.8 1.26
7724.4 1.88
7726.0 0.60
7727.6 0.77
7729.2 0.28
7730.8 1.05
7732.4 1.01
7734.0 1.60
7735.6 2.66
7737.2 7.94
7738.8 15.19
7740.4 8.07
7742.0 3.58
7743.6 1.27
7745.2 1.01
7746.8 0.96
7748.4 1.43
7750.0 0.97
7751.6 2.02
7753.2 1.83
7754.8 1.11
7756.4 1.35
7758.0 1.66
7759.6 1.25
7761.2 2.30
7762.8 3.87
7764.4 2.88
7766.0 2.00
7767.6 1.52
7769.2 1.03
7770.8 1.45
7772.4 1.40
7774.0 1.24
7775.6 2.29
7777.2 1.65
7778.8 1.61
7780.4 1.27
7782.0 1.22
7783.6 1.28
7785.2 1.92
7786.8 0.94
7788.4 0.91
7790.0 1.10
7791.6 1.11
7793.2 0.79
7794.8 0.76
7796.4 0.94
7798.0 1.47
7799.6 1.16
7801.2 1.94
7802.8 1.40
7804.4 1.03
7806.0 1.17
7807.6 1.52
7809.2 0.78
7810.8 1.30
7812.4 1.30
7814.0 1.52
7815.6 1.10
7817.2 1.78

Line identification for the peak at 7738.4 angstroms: Halpha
